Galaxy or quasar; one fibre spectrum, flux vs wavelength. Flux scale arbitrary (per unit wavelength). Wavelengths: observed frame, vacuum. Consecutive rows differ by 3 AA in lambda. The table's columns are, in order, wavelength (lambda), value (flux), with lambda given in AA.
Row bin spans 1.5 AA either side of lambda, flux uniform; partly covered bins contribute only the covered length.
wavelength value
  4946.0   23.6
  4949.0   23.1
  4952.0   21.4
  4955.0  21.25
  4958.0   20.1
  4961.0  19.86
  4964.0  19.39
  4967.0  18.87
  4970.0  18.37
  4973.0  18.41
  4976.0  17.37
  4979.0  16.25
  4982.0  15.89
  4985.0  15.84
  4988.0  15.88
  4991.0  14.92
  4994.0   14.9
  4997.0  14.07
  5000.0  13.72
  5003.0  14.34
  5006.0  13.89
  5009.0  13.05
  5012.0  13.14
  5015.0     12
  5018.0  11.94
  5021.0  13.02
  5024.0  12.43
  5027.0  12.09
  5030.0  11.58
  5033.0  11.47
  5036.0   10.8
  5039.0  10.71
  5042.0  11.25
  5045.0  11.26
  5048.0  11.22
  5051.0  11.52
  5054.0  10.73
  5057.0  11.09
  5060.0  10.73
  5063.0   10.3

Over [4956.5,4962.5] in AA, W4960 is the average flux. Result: 20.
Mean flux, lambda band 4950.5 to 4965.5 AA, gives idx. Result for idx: 20.4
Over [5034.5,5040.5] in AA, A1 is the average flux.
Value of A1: 10.8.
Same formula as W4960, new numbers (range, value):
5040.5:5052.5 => 11.3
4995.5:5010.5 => 13.8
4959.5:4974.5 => 19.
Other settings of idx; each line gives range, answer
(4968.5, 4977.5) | 18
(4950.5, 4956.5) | 21.3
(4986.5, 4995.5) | 15.2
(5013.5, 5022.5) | 12.3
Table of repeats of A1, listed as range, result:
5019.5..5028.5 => 12.5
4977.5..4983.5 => 16.1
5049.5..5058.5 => 11.1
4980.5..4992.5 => 15.6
